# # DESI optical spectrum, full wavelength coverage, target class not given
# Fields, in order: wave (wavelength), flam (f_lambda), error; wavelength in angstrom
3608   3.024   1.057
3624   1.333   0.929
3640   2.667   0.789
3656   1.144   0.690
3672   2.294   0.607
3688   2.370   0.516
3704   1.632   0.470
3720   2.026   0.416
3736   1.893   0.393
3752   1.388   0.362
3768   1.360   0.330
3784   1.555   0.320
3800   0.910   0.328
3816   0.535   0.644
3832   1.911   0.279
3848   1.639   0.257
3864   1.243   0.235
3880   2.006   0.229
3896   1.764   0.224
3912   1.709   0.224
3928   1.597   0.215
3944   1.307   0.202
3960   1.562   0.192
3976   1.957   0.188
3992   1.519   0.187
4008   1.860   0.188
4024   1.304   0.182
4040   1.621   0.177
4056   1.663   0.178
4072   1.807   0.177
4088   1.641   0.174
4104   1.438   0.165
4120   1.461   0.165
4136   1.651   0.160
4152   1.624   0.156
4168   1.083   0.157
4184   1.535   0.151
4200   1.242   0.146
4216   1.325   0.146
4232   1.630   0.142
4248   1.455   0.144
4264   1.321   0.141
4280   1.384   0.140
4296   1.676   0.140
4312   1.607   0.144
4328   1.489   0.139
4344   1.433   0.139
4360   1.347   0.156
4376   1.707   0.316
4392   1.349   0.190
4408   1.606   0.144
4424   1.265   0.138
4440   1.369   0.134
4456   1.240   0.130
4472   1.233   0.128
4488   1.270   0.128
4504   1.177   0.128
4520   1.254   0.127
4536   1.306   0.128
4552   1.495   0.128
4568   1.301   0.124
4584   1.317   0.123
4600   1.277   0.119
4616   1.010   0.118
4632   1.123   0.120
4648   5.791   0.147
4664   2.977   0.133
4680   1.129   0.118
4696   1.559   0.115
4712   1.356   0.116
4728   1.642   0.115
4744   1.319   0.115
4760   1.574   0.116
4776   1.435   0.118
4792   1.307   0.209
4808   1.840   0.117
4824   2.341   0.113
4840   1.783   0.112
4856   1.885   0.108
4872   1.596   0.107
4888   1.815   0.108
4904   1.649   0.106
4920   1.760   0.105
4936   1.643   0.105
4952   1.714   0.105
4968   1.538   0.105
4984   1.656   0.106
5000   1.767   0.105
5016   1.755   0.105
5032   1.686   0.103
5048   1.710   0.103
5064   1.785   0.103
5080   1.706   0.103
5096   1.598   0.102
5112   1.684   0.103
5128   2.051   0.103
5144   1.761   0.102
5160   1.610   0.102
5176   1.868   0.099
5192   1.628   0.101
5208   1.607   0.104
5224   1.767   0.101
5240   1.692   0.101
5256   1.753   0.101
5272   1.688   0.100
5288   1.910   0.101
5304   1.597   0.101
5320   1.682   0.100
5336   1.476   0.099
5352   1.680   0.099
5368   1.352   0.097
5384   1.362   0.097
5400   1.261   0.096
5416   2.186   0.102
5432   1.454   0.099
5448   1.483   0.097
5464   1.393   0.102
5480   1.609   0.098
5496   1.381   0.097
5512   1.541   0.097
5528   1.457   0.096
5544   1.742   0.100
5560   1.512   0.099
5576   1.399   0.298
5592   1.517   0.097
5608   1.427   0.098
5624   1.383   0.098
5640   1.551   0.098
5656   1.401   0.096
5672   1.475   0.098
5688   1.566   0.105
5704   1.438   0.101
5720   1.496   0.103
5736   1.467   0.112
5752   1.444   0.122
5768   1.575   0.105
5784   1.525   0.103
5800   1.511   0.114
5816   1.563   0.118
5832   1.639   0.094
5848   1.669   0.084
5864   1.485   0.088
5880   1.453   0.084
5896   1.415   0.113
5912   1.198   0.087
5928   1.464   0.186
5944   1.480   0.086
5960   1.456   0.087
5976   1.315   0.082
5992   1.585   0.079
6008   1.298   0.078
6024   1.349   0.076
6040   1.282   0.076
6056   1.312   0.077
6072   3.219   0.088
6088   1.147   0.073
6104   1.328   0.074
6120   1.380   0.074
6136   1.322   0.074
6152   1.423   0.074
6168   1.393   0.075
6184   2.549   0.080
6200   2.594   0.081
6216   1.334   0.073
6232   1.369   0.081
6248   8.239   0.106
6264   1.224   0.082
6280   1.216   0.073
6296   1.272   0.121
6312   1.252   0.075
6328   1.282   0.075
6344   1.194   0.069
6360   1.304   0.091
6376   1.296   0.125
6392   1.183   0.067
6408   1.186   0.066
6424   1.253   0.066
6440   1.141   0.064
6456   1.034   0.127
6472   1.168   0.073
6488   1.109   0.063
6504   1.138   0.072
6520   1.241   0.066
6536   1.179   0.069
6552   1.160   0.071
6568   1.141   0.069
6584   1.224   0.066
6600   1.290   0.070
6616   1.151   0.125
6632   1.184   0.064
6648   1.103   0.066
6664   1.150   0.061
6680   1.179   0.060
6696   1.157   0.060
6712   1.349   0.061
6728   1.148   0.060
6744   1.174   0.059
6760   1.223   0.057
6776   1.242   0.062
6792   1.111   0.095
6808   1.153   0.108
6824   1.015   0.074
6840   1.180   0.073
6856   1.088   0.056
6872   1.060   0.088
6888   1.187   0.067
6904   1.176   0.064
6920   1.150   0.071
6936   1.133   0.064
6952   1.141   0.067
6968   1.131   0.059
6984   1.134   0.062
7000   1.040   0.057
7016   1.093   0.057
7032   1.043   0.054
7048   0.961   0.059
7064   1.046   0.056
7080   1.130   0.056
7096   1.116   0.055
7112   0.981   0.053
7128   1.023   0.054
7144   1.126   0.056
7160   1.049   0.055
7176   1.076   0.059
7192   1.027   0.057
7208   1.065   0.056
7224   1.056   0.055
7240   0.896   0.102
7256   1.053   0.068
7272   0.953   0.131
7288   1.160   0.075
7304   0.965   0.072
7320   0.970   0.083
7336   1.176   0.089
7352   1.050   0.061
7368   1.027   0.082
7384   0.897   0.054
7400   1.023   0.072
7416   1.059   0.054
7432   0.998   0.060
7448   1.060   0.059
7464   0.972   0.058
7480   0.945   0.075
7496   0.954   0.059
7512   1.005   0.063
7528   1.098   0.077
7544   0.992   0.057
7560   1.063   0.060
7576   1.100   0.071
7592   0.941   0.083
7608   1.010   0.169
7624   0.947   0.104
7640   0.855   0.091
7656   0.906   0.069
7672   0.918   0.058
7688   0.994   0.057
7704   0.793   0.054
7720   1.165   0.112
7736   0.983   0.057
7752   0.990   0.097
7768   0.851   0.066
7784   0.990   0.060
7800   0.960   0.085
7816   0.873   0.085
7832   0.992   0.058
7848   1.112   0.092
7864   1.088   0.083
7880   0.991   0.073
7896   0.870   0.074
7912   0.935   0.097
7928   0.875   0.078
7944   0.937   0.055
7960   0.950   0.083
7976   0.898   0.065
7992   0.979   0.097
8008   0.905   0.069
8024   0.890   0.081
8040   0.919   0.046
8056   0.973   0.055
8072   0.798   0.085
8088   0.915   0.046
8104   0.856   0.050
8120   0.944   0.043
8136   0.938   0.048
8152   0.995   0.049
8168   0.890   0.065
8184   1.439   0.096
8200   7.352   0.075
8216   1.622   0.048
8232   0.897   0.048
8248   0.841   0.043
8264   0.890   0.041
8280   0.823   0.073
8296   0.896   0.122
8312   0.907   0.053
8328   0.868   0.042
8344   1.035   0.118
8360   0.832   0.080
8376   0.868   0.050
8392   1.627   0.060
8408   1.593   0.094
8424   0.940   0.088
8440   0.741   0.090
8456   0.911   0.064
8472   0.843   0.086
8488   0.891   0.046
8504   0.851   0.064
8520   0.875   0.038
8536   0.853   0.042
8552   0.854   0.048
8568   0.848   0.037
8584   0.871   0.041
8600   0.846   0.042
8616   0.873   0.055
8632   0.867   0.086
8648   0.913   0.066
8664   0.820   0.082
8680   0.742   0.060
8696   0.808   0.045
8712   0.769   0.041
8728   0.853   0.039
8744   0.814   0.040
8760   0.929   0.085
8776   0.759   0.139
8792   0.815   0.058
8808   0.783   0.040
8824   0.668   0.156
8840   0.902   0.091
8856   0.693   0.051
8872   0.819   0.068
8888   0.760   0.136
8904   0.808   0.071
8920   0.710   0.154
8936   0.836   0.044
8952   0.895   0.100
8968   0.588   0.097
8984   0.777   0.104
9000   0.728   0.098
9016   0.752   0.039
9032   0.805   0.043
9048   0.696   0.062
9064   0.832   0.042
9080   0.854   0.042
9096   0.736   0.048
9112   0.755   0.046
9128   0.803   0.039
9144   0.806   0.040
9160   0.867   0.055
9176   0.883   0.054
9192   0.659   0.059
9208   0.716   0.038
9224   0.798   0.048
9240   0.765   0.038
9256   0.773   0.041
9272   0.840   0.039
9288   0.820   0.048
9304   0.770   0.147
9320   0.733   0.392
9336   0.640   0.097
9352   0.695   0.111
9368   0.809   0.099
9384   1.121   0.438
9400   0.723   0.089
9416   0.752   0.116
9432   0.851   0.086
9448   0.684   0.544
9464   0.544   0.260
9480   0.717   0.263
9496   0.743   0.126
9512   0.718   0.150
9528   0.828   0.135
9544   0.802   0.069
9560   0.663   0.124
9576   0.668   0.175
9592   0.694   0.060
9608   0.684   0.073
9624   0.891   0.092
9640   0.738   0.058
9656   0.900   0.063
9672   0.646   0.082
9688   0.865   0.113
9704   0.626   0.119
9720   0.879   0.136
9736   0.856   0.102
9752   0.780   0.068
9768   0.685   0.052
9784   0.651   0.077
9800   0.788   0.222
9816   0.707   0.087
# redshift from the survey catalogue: 0.248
